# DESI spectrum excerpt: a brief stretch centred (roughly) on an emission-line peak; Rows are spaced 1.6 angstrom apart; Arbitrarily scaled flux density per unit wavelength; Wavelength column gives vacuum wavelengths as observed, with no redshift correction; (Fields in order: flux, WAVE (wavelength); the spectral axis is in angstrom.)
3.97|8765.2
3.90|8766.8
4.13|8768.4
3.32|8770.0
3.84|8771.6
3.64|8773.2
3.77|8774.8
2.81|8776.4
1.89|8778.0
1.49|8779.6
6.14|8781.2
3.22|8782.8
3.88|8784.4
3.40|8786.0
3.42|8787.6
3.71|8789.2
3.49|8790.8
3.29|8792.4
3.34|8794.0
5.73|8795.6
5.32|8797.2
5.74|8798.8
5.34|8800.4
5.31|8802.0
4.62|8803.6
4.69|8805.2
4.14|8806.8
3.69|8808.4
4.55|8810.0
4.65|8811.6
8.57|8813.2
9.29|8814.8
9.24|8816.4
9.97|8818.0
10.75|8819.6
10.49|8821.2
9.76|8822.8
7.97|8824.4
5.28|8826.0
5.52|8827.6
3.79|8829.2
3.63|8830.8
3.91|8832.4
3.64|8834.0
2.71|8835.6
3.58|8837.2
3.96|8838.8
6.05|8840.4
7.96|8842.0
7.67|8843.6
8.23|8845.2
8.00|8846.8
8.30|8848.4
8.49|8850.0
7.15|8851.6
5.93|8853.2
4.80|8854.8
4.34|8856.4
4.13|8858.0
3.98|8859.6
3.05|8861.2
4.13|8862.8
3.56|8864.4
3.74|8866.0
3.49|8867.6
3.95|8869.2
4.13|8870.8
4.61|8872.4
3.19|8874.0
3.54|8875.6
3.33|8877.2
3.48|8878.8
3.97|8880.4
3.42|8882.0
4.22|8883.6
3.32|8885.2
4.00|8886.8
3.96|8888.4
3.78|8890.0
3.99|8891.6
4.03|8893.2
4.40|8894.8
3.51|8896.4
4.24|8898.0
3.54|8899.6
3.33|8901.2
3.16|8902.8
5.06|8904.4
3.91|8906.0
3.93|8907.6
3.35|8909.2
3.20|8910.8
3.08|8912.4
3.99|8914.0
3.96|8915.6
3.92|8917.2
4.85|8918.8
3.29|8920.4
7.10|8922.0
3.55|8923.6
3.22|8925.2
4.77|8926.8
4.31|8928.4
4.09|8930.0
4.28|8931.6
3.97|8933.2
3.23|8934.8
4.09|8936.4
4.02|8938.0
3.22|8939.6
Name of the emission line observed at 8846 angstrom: [N II] 6583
